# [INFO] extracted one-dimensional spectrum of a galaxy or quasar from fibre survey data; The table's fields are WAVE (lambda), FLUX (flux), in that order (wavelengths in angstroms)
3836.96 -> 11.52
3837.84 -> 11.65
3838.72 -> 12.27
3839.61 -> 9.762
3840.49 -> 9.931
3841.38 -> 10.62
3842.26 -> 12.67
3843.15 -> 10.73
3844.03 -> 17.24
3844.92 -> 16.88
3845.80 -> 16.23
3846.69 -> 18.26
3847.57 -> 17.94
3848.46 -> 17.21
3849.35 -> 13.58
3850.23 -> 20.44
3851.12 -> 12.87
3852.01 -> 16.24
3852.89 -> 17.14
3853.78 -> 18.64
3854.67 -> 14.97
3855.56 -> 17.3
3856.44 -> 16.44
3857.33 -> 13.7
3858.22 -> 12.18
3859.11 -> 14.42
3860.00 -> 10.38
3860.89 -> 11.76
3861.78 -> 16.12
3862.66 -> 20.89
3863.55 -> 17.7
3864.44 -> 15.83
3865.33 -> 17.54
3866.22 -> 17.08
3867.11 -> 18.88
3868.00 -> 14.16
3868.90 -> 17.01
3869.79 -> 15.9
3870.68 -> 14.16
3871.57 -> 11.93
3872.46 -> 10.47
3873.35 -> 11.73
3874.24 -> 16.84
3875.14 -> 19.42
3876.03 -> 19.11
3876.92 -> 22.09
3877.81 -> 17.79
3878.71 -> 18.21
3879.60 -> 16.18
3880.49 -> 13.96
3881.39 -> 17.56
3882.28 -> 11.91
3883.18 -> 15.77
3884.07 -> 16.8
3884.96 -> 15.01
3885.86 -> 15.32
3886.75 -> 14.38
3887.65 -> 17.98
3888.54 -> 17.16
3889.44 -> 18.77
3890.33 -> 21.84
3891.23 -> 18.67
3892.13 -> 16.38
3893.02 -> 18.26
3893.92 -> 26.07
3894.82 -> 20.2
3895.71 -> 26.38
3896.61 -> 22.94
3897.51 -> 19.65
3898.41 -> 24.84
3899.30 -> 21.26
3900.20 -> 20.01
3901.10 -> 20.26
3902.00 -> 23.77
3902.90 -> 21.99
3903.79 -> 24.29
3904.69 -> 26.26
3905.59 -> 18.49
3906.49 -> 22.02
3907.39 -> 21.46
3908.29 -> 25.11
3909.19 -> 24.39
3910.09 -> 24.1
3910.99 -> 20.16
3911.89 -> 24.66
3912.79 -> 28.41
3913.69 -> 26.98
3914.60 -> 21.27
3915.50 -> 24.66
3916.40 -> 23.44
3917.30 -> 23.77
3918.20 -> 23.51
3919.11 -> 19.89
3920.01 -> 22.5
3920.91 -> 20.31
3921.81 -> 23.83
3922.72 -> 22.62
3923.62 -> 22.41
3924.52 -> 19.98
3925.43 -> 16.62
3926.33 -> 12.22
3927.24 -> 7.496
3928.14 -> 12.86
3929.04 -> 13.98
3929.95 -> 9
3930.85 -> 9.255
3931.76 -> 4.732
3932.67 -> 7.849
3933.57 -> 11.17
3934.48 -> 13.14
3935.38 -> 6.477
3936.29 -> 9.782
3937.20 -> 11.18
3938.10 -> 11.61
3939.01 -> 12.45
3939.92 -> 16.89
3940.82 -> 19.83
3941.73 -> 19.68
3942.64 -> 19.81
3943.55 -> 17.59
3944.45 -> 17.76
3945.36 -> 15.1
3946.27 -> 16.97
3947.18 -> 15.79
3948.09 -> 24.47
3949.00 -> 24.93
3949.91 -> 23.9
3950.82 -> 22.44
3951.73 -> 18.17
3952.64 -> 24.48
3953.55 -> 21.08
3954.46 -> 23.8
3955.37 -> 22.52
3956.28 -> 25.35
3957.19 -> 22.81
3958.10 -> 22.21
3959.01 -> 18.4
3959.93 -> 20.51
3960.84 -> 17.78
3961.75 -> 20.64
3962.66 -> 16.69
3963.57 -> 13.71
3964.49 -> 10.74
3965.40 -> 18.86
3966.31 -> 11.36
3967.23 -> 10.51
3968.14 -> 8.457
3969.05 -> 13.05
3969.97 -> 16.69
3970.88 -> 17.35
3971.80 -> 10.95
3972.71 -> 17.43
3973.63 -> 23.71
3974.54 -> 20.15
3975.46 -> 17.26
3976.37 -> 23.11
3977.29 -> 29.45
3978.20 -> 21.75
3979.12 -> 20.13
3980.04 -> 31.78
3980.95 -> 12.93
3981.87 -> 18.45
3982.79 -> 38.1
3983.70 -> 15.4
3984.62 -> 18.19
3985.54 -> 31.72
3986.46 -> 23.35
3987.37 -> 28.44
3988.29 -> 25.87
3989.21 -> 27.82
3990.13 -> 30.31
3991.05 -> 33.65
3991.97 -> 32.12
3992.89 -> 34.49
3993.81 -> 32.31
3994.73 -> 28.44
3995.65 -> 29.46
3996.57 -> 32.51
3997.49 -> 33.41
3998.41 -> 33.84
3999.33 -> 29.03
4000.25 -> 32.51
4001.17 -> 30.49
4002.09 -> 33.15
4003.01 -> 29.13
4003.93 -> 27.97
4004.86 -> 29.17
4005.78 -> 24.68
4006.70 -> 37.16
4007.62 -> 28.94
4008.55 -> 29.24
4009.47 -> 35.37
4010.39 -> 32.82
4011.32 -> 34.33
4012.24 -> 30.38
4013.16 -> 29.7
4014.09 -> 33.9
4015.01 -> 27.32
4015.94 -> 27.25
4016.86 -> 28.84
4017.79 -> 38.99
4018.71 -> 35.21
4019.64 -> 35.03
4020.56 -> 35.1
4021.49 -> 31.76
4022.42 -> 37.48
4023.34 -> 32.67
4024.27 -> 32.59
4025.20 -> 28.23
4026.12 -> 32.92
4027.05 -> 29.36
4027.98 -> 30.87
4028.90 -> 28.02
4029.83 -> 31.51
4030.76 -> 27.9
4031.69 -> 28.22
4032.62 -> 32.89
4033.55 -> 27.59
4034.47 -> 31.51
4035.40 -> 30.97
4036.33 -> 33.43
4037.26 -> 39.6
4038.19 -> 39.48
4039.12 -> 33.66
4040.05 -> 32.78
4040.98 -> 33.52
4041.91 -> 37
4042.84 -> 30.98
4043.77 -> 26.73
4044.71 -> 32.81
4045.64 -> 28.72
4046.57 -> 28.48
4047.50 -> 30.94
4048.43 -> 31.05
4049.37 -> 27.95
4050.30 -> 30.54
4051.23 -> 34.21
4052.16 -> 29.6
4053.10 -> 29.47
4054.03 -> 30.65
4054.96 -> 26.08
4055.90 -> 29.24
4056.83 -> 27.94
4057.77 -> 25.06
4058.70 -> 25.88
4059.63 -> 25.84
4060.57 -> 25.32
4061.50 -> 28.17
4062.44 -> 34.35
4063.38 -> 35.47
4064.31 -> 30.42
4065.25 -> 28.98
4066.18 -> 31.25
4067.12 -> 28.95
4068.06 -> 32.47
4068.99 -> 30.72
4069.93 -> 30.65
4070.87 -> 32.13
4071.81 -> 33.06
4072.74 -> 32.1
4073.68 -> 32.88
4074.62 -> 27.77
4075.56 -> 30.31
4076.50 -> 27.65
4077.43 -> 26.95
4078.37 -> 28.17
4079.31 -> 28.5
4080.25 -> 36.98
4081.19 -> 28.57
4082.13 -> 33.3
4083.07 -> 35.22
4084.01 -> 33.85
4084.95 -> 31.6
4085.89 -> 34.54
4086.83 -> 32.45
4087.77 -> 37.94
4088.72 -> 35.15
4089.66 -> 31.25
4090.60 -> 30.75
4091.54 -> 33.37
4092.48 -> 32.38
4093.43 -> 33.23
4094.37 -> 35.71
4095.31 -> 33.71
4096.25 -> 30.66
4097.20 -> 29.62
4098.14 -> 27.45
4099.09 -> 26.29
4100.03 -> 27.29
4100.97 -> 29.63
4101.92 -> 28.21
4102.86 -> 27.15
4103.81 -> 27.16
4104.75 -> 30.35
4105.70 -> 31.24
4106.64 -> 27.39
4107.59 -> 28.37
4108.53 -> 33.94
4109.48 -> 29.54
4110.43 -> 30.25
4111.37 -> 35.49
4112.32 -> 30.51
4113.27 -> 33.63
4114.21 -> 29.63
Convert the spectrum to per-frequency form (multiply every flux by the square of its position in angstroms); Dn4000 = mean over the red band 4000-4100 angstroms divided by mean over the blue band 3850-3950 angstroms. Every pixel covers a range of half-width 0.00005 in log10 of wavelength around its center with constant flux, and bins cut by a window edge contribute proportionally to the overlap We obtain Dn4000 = 1.89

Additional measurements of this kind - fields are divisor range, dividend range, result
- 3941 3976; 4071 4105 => 1.80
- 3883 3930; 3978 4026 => 1.53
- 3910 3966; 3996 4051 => 1.81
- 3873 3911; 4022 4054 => 1.73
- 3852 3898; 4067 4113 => 2.05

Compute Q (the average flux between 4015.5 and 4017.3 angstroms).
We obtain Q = 28.1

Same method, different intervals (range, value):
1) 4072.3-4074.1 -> 32.4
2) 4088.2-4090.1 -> 33.2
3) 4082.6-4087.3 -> 33.6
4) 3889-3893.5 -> 18.8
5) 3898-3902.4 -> 22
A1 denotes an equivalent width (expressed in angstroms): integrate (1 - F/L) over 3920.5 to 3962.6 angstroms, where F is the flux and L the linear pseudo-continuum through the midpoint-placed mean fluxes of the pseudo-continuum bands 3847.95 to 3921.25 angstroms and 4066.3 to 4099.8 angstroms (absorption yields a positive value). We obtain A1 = 9.95 angstroms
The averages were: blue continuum 18.8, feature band 17.2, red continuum 31.6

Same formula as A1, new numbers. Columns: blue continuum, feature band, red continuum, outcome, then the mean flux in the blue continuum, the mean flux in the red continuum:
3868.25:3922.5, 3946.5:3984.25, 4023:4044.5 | 9.1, 20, 31.8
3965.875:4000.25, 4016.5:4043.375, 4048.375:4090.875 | -5.0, 24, 30.7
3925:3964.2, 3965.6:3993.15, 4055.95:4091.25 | -1.9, 16.6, 30.9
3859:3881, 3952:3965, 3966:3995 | 0.8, 16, 22.7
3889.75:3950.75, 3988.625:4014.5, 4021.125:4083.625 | -4.9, 19.1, 30.8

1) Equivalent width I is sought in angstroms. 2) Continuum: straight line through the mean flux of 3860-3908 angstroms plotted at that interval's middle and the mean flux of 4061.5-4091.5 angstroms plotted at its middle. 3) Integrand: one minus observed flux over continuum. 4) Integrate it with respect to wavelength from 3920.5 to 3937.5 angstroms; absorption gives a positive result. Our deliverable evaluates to 6.29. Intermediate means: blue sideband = 18.3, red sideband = 31.7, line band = 13.4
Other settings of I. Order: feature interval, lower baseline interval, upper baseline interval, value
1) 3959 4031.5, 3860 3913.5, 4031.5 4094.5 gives 0.6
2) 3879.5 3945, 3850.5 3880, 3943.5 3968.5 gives -4.1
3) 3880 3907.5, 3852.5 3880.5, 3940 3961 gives -3.3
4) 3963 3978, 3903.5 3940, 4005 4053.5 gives 4.8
